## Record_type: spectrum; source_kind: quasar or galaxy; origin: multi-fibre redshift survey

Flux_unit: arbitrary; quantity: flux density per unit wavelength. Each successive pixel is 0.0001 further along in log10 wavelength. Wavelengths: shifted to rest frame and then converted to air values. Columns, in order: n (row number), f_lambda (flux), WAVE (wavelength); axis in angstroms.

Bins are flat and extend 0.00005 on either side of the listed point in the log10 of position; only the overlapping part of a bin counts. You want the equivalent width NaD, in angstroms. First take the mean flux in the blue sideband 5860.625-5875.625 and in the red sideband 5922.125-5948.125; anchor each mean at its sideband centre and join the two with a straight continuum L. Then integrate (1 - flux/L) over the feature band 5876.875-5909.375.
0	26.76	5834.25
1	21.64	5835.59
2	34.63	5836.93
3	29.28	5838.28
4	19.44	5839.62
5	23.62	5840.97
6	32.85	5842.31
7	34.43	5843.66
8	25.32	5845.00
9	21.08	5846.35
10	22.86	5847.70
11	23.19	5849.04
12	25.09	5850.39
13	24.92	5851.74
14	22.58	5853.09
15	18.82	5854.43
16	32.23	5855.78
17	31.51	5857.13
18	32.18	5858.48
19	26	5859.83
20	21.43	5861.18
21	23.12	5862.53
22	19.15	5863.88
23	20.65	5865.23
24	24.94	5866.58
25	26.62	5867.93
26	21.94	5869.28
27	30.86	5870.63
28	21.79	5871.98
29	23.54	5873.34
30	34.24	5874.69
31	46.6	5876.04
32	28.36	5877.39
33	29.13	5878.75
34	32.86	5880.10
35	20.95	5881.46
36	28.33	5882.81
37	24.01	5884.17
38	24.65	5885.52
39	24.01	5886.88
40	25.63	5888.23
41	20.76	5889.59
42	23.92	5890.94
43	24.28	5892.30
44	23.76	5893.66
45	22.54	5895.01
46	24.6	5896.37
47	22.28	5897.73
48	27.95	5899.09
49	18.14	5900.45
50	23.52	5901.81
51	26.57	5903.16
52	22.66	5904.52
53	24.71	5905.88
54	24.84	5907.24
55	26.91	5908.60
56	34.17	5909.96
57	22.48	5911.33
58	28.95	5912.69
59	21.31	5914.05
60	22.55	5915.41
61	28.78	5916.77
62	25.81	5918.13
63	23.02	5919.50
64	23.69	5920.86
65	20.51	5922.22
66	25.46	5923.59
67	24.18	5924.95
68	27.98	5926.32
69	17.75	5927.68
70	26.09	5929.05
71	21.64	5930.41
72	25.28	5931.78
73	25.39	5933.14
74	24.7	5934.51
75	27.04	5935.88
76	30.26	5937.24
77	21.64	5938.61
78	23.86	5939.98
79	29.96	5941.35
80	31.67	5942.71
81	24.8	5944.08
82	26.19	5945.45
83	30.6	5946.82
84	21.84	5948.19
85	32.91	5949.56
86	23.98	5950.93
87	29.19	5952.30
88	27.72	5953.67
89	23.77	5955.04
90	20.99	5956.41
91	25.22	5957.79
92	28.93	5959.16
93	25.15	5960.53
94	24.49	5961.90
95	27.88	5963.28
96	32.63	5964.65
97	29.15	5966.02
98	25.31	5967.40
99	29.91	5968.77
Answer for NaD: 0.3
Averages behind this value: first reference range 24.8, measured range 24.8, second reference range 25.5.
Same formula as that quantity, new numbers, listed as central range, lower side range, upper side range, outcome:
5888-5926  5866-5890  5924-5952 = 3.1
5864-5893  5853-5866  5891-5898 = -2.7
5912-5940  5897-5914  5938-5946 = 1.4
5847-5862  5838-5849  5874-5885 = 1.0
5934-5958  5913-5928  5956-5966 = -0.7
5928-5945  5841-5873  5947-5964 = 0.1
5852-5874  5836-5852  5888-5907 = 0.5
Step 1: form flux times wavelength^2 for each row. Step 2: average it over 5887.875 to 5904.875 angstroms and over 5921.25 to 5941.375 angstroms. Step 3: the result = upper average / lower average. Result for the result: 1.06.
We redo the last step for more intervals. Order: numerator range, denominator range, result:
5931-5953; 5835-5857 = 1.07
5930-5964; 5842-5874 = 1.07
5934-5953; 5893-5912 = 1.11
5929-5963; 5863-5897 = 1.03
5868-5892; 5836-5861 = 1.03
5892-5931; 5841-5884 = 0.93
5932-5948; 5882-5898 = 1.13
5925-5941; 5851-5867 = 1.02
